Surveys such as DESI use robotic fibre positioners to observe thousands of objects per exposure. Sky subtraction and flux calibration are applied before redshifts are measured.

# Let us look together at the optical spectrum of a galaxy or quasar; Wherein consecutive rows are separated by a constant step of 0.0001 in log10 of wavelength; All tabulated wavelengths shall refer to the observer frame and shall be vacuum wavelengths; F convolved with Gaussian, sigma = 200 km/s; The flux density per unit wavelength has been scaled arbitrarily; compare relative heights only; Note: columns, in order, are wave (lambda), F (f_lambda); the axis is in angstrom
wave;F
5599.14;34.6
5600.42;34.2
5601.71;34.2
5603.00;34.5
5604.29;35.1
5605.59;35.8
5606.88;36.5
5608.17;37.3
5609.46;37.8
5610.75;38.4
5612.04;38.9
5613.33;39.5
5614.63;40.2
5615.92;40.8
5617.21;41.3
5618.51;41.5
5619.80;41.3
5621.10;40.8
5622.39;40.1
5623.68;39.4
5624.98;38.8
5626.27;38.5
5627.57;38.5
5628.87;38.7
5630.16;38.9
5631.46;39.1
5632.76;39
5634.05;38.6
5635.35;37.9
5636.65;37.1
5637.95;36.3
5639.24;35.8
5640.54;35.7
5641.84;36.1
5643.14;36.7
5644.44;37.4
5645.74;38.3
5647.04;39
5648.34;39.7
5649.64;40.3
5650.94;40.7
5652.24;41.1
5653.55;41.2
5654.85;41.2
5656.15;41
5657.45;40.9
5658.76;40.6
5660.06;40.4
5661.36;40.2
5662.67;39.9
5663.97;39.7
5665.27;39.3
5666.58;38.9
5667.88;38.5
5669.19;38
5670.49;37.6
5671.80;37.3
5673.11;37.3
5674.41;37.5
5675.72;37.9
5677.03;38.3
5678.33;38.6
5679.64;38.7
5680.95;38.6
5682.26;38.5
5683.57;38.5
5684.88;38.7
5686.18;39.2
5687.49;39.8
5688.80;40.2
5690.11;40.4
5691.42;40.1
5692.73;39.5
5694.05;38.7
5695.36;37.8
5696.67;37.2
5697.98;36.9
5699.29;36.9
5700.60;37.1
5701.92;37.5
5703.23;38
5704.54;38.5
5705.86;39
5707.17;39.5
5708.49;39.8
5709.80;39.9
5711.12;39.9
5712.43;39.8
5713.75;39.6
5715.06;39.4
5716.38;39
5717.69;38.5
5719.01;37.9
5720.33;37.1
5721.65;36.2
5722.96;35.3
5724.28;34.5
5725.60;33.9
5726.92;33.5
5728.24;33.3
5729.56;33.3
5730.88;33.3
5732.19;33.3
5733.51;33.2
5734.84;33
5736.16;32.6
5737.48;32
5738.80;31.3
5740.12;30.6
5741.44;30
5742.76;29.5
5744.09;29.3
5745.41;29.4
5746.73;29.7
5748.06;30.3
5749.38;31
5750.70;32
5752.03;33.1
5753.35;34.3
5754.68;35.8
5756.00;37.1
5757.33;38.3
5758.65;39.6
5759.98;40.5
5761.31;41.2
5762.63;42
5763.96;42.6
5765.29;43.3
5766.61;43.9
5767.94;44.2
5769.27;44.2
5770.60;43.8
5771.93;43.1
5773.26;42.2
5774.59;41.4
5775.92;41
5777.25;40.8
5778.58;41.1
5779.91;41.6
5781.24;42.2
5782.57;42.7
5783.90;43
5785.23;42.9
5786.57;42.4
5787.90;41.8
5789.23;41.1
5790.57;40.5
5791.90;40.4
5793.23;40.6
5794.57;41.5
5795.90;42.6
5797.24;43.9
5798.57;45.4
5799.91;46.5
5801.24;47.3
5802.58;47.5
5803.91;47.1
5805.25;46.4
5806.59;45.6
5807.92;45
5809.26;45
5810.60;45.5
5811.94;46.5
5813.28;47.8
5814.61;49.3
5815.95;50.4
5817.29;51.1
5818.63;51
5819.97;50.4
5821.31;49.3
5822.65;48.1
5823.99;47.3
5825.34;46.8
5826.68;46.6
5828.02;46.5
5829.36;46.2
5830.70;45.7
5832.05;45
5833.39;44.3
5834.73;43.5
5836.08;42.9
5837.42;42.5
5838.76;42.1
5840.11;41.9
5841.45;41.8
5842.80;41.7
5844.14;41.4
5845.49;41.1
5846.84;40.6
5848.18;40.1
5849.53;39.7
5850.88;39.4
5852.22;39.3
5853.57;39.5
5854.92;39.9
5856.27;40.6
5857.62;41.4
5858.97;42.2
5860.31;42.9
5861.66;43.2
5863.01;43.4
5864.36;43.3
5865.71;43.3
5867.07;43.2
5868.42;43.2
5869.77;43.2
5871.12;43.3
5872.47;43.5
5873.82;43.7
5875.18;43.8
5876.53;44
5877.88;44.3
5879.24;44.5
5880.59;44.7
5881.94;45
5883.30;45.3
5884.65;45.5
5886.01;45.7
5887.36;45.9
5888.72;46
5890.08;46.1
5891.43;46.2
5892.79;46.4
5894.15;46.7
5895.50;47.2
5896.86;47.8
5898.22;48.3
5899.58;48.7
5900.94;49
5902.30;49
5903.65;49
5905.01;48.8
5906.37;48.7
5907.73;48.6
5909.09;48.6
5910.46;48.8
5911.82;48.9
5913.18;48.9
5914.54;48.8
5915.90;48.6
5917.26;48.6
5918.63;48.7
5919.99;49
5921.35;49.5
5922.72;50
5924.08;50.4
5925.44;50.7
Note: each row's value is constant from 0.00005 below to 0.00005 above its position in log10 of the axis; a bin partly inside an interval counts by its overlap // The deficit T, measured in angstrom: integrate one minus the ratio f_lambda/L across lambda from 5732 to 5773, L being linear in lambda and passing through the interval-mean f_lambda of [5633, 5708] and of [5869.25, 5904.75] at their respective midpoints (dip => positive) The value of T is 5.37 angstrom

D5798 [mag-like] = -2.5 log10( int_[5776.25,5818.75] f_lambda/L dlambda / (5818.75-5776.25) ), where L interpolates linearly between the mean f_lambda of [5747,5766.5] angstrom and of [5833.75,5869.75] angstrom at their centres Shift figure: -0.14 mag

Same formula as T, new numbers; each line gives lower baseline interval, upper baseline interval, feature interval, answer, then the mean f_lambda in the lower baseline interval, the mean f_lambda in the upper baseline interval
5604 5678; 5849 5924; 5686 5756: 9.1 angstrom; 38.8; 45.5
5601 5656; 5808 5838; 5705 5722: 1.3 angstrom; 38.5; 46.9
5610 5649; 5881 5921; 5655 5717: 2.5 angstrom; 38.7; 47.7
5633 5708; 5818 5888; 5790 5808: -0.9 angstrom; 38.7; 43.7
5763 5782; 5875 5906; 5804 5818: -1.1 angstrom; 42.5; 46.5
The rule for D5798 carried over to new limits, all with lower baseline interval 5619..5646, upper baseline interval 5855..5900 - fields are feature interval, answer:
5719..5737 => 0.19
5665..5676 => 0.04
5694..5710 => 0.05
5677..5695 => 0.01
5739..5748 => 0.35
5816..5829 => -0.13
